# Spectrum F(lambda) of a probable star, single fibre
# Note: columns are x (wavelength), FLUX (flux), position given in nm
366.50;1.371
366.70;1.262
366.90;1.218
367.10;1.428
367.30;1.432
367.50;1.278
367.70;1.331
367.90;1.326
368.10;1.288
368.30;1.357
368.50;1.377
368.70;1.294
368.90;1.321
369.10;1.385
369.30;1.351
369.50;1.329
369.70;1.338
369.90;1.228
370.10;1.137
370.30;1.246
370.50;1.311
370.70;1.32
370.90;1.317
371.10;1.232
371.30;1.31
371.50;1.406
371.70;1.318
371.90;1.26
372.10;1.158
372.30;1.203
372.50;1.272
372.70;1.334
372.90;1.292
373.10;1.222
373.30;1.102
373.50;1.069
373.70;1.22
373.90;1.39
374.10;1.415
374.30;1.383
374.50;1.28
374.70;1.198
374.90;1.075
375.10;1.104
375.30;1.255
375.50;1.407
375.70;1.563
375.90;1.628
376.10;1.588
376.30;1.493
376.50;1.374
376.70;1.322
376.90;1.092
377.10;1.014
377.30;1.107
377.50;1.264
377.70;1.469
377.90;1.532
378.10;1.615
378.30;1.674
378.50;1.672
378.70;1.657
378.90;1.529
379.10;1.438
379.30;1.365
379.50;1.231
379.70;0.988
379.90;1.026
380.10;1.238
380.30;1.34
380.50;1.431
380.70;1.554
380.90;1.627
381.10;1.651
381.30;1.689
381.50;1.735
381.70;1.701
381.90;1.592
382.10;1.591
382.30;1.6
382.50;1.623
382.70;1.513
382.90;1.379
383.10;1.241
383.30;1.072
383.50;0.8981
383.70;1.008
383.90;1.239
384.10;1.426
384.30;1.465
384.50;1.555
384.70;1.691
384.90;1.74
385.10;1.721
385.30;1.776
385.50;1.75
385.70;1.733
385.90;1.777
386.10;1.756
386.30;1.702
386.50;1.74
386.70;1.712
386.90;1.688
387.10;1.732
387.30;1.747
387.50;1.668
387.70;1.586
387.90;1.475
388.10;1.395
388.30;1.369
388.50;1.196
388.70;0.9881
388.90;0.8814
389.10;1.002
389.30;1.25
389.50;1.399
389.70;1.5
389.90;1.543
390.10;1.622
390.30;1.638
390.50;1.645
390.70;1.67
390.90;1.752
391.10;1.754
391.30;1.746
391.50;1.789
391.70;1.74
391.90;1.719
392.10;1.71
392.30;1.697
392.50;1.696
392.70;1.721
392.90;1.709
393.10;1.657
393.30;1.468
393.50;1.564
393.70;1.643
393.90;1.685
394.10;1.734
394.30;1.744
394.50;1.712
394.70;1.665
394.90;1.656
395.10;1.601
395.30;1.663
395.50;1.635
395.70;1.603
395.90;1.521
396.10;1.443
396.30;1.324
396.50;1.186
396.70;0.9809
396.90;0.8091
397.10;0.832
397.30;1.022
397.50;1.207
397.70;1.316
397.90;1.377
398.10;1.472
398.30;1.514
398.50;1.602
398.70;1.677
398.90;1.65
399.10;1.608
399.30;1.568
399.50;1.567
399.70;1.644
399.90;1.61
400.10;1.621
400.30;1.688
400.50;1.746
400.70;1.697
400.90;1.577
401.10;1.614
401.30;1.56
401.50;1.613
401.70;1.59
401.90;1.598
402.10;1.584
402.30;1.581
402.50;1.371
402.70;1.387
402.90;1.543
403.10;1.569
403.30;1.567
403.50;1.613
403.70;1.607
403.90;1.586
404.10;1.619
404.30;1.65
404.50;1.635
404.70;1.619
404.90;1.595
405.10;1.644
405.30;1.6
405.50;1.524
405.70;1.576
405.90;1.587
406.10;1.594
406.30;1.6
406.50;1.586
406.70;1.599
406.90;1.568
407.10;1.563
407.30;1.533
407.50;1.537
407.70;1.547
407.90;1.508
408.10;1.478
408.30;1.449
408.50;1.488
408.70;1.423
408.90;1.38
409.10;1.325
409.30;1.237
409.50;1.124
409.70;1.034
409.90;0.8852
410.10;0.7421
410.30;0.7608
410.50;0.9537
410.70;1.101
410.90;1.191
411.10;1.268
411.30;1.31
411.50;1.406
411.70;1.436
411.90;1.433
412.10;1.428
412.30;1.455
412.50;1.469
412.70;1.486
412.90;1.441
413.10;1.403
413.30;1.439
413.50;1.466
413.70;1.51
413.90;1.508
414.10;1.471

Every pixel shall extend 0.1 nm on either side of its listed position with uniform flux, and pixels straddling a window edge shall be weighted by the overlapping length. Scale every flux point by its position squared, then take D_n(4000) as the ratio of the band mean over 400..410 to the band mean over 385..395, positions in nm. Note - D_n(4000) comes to 1.0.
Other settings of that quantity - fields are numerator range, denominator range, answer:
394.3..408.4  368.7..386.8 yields 1.23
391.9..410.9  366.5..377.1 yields 1.33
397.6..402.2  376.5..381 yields 1.29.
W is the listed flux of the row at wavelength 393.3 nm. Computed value 1.468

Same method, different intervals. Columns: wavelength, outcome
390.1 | 1.622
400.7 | 1.697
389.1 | 1.002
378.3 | 1.674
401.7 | 1.59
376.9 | 1.092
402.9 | 1.543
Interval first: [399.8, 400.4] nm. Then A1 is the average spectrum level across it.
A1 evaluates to 1.64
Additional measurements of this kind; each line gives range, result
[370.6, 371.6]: 1.32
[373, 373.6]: 1.13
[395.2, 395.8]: 1.63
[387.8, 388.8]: 1.28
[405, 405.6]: 1.59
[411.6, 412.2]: 1.43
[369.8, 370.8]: 1.25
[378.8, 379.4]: 1.44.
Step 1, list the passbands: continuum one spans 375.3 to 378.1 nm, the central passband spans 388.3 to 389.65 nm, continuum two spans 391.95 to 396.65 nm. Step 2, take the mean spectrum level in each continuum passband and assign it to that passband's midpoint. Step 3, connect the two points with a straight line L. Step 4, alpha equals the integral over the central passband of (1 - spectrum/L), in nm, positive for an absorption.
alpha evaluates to 0.34 nm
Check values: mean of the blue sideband 1.38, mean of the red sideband 1.6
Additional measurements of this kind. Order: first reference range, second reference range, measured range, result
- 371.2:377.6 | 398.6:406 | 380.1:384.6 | -0.24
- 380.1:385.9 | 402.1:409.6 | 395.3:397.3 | 0.33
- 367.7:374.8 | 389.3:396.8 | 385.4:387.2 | -0.27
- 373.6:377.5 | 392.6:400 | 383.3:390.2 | -0.37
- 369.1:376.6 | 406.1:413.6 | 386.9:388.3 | -0.28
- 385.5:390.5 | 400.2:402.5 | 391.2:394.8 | -0.32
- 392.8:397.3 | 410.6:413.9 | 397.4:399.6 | -0.06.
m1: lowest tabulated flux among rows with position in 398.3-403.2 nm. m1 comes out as 1.371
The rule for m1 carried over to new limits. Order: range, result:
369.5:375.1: 1.069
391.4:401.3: 0.8091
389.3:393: 1.25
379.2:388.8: 0.8981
